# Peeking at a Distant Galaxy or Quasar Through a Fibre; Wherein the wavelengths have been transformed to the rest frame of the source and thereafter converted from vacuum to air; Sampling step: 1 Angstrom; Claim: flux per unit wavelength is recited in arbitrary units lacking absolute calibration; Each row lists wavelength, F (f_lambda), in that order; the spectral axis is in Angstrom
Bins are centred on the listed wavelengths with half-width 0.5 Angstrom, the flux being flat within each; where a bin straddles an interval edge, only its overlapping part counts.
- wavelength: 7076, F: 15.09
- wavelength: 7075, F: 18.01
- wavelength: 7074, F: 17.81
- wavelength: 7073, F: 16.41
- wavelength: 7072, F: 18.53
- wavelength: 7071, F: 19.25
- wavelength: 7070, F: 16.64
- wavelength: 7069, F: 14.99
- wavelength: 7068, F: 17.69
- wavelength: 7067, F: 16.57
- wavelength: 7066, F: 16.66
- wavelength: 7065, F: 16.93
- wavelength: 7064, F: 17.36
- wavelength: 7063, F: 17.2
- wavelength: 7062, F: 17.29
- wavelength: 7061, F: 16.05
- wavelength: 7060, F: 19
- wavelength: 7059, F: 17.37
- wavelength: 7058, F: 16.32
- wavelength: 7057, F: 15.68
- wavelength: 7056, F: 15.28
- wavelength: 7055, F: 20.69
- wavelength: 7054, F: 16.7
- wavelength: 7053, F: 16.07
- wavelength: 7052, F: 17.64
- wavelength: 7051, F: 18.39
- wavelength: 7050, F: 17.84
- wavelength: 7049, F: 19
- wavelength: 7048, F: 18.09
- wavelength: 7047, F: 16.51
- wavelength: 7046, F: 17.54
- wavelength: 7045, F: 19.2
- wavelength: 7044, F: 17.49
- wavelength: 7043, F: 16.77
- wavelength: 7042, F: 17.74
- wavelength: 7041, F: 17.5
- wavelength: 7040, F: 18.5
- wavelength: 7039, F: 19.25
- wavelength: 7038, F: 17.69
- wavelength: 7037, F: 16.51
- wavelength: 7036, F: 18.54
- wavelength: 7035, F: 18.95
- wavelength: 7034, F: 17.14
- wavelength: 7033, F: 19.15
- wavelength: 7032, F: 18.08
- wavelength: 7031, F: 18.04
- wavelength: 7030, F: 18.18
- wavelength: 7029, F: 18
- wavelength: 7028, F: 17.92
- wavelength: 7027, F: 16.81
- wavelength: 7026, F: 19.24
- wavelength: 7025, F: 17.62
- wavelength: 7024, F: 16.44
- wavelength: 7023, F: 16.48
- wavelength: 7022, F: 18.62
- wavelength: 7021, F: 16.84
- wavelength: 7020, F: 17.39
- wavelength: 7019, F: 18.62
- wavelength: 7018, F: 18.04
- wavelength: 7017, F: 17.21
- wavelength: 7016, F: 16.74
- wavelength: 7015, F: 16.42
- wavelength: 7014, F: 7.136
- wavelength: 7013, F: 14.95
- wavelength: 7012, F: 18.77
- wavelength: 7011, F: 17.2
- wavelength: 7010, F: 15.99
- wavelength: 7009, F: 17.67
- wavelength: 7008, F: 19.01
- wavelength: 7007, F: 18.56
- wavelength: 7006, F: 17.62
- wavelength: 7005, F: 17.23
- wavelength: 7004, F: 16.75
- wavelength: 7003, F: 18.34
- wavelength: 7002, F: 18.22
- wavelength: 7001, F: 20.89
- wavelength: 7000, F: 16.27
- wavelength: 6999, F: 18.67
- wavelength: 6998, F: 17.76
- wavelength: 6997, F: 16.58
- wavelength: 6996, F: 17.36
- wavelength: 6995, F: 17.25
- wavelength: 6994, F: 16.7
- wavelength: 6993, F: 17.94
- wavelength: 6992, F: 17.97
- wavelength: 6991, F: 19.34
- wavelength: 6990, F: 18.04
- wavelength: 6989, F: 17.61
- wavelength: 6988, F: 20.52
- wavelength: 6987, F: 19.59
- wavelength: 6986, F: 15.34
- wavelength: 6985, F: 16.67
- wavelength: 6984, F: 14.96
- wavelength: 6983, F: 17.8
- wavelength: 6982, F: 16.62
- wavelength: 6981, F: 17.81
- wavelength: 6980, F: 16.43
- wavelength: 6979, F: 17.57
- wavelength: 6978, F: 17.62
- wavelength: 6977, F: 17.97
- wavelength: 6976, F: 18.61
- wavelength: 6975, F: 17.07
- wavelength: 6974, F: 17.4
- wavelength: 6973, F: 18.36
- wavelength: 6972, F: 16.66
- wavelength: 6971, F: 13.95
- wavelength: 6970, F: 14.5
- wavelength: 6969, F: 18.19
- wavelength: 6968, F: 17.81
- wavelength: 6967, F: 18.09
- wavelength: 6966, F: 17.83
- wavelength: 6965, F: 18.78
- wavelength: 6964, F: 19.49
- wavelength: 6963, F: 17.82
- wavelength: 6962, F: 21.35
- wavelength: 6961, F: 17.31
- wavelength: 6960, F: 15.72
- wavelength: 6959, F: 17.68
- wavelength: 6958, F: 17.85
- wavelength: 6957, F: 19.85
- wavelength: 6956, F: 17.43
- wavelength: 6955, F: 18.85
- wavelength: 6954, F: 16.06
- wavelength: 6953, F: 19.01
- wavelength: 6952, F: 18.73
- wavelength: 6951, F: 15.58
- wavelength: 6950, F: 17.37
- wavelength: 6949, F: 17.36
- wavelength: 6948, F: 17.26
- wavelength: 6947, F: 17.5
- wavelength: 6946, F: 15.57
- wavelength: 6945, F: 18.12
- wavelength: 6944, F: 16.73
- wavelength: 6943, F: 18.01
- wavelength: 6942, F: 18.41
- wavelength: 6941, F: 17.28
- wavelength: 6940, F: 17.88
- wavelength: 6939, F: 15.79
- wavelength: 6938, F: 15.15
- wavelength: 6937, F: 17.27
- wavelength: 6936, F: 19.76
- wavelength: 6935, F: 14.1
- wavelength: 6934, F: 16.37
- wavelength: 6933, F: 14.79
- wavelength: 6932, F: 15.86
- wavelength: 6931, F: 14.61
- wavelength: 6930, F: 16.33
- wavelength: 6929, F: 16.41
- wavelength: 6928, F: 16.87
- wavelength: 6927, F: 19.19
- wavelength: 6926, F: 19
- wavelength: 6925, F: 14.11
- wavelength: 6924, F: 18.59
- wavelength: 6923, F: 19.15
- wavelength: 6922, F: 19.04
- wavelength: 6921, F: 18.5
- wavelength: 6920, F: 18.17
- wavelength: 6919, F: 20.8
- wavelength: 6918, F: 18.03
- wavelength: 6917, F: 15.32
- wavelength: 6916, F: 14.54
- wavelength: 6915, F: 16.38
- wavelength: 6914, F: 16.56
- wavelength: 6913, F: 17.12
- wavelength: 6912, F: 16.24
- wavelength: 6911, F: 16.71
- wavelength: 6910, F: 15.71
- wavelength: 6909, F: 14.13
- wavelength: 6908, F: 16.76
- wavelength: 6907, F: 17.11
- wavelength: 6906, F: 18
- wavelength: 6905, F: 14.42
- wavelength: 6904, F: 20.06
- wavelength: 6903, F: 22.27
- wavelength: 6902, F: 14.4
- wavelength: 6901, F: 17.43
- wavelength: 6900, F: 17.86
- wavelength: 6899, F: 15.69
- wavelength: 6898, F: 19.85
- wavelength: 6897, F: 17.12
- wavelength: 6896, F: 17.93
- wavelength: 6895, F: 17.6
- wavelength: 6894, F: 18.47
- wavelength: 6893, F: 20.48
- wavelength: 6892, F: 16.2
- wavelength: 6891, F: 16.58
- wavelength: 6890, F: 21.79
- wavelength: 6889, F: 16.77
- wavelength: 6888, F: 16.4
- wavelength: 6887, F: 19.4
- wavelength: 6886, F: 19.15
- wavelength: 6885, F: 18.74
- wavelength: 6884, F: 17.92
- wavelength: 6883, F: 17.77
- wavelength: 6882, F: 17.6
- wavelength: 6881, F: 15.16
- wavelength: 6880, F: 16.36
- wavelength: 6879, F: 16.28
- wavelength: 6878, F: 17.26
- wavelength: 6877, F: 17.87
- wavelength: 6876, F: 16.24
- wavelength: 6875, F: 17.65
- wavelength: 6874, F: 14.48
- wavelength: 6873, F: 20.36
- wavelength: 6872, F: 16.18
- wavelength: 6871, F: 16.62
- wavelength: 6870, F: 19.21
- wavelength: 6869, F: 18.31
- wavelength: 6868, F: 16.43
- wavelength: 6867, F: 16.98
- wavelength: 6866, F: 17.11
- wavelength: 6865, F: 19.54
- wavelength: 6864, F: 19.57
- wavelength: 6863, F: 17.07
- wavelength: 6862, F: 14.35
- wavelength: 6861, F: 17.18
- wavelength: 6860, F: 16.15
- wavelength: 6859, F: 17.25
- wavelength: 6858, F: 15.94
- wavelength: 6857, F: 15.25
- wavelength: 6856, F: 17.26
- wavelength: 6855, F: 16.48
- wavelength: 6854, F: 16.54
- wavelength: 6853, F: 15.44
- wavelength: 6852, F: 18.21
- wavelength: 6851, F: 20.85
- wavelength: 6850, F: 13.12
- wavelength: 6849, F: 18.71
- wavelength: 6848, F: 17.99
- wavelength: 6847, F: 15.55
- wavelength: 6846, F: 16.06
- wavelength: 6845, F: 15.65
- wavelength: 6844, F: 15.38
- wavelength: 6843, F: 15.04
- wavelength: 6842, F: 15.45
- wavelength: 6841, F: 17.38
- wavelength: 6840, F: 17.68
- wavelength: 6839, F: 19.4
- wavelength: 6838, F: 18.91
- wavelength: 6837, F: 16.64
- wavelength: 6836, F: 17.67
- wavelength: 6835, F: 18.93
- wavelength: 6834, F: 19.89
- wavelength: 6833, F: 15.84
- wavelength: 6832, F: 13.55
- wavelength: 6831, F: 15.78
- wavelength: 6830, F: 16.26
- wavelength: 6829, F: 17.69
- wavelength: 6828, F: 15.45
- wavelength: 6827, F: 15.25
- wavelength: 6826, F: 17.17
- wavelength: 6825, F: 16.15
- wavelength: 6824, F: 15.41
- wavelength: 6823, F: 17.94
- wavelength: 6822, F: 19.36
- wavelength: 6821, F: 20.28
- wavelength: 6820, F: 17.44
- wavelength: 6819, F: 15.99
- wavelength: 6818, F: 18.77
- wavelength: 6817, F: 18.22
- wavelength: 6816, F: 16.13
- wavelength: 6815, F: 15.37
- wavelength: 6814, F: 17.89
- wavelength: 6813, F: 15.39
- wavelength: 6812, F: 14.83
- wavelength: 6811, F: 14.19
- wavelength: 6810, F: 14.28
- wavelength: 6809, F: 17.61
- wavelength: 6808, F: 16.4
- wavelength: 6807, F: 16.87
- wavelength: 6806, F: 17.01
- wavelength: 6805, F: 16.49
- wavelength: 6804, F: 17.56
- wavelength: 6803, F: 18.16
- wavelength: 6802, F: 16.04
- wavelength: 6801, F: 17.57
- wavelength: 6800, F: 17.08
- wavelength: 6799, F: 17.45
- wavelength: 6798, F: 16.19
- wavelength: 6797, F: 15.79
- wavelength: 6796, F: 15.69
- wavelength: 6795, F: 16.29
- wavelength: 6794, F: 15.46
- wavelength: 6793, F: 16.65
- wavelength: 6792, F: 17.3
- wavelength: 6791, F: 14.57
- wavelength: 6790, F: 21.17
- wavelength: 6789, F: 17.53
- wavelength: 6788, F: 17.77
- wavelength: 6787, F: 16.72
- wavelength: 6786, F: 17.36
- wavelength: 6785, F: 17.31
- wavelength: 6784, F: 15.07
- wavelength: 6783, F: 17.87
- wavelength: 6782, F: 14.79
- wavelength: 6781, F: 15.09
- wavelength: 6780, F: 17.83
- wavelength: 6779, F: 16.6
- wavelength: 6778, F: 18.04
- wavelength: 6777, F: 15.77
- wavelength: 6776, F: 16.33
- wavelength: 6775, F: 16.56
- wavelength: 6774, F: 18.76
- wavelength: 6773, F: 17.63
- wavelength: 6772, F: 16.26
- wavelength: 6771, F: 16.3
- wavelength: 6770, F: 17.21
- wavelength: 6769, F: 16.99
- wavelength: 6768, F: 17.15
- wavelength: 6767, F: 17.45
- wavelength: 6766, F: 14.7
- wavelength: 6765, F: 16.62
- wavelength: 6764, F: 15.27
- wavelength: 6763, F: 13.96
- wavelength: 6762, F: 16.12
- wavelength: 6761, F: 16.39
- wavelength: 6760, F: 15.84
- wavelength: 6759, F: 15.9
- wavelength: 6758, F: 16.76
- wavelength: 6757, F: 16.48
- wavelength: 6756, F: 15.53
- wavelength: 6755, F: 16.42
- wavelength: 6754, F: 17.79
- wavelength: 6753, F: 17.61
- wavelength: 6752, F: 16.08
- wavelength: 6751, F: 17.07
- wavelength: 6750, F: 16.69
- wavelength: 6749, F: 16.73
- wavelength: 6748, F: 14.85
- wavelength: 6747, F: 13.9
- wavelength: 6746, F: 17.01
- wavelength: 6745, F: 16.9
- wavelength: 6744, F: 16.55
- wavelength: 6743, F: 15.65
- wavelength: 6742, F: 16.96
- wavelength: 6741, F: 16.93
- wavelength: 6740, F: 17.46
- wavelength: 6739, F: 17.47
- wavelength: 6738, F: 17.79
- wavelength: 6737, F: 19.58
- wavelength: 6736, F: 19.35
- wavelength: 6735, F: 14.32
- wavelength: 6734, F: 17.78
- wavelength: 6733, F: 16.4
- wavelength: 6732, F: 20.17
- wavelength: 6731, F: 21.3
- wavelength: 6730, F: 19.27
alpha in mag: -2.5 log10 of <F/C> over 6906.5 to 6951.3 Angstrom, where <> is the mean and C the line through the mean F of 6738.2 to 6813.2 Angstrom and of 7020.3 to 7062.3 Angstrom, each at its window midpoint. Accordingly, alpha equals 0.02 mag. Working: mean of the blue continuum 16.5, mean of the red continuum 17.7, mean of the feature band 16.9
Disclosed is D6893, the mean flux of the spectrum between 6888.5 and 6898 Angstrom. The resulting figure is 18.2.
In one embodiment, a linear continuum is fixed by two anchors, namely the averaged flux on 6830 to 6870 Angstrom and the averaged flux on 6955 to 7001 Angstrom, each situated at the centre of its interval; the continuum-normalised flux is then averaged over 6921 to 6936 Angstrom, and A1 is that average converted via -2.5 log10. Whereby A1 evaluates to 0.03 mag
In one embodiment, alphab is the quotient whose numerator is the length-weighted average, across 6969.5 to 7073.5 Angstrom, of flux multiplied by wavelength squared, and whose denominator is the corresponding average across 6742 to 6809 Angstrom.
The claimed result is 1.13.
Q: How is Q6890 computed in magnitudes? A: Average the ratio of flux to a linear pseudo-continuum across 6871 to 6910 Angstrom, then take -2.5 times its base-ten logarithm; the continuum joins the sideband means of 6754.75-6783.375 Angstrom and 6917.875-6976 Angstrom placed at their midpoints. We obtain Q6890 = -0.02 mag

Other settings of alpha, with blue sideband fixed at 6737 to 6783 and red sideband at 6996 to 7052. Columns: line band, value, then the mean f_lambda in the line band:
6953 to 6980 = -0.021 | 17.7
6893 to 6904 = -0.062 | 18.1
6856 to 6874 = -0.015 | 17.2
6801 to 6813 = 0.026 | 16.3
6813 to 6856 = -0.008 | 17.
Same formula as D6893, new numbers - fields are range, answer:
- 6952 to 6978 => 17.8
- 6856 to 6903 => 17.4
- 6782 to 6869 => 16.8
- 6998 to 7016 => 17.1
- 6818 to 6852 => 17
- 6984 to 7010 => 17.8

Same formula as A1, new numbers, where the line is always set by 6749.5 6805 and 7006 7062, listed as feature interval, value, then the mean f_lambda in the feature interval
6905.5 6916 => 0.04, 16.4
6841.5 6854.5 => 0.03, 16.5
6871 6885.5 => -0.01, 17.1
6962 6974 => -0.02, 17.6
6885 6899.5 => -0.07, 18.1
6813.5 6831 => -0.02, 17.1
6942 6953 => -0.01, 17.4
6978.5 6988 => 0.01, 17.2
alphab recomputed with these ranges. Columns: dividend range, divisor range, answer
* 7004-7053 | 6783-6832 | 1.11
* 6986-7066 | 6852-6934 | 1.06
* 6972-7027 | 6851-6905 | 1.03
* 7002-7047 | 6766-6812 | 1.12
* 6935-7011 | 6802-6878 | 1.08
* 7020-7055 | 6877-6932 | 1.06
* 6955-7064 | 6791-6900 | 1.08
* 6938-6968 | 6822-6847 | 1.10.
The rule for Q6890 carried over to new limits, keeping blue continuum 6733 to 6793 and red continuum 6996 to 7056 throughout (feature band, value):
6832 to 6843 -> -0.03 mag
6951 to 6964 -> -0.05 mag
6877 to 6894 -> -0.04 mag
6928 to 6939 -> 0.08 mag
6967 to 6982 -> 0.01 mag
